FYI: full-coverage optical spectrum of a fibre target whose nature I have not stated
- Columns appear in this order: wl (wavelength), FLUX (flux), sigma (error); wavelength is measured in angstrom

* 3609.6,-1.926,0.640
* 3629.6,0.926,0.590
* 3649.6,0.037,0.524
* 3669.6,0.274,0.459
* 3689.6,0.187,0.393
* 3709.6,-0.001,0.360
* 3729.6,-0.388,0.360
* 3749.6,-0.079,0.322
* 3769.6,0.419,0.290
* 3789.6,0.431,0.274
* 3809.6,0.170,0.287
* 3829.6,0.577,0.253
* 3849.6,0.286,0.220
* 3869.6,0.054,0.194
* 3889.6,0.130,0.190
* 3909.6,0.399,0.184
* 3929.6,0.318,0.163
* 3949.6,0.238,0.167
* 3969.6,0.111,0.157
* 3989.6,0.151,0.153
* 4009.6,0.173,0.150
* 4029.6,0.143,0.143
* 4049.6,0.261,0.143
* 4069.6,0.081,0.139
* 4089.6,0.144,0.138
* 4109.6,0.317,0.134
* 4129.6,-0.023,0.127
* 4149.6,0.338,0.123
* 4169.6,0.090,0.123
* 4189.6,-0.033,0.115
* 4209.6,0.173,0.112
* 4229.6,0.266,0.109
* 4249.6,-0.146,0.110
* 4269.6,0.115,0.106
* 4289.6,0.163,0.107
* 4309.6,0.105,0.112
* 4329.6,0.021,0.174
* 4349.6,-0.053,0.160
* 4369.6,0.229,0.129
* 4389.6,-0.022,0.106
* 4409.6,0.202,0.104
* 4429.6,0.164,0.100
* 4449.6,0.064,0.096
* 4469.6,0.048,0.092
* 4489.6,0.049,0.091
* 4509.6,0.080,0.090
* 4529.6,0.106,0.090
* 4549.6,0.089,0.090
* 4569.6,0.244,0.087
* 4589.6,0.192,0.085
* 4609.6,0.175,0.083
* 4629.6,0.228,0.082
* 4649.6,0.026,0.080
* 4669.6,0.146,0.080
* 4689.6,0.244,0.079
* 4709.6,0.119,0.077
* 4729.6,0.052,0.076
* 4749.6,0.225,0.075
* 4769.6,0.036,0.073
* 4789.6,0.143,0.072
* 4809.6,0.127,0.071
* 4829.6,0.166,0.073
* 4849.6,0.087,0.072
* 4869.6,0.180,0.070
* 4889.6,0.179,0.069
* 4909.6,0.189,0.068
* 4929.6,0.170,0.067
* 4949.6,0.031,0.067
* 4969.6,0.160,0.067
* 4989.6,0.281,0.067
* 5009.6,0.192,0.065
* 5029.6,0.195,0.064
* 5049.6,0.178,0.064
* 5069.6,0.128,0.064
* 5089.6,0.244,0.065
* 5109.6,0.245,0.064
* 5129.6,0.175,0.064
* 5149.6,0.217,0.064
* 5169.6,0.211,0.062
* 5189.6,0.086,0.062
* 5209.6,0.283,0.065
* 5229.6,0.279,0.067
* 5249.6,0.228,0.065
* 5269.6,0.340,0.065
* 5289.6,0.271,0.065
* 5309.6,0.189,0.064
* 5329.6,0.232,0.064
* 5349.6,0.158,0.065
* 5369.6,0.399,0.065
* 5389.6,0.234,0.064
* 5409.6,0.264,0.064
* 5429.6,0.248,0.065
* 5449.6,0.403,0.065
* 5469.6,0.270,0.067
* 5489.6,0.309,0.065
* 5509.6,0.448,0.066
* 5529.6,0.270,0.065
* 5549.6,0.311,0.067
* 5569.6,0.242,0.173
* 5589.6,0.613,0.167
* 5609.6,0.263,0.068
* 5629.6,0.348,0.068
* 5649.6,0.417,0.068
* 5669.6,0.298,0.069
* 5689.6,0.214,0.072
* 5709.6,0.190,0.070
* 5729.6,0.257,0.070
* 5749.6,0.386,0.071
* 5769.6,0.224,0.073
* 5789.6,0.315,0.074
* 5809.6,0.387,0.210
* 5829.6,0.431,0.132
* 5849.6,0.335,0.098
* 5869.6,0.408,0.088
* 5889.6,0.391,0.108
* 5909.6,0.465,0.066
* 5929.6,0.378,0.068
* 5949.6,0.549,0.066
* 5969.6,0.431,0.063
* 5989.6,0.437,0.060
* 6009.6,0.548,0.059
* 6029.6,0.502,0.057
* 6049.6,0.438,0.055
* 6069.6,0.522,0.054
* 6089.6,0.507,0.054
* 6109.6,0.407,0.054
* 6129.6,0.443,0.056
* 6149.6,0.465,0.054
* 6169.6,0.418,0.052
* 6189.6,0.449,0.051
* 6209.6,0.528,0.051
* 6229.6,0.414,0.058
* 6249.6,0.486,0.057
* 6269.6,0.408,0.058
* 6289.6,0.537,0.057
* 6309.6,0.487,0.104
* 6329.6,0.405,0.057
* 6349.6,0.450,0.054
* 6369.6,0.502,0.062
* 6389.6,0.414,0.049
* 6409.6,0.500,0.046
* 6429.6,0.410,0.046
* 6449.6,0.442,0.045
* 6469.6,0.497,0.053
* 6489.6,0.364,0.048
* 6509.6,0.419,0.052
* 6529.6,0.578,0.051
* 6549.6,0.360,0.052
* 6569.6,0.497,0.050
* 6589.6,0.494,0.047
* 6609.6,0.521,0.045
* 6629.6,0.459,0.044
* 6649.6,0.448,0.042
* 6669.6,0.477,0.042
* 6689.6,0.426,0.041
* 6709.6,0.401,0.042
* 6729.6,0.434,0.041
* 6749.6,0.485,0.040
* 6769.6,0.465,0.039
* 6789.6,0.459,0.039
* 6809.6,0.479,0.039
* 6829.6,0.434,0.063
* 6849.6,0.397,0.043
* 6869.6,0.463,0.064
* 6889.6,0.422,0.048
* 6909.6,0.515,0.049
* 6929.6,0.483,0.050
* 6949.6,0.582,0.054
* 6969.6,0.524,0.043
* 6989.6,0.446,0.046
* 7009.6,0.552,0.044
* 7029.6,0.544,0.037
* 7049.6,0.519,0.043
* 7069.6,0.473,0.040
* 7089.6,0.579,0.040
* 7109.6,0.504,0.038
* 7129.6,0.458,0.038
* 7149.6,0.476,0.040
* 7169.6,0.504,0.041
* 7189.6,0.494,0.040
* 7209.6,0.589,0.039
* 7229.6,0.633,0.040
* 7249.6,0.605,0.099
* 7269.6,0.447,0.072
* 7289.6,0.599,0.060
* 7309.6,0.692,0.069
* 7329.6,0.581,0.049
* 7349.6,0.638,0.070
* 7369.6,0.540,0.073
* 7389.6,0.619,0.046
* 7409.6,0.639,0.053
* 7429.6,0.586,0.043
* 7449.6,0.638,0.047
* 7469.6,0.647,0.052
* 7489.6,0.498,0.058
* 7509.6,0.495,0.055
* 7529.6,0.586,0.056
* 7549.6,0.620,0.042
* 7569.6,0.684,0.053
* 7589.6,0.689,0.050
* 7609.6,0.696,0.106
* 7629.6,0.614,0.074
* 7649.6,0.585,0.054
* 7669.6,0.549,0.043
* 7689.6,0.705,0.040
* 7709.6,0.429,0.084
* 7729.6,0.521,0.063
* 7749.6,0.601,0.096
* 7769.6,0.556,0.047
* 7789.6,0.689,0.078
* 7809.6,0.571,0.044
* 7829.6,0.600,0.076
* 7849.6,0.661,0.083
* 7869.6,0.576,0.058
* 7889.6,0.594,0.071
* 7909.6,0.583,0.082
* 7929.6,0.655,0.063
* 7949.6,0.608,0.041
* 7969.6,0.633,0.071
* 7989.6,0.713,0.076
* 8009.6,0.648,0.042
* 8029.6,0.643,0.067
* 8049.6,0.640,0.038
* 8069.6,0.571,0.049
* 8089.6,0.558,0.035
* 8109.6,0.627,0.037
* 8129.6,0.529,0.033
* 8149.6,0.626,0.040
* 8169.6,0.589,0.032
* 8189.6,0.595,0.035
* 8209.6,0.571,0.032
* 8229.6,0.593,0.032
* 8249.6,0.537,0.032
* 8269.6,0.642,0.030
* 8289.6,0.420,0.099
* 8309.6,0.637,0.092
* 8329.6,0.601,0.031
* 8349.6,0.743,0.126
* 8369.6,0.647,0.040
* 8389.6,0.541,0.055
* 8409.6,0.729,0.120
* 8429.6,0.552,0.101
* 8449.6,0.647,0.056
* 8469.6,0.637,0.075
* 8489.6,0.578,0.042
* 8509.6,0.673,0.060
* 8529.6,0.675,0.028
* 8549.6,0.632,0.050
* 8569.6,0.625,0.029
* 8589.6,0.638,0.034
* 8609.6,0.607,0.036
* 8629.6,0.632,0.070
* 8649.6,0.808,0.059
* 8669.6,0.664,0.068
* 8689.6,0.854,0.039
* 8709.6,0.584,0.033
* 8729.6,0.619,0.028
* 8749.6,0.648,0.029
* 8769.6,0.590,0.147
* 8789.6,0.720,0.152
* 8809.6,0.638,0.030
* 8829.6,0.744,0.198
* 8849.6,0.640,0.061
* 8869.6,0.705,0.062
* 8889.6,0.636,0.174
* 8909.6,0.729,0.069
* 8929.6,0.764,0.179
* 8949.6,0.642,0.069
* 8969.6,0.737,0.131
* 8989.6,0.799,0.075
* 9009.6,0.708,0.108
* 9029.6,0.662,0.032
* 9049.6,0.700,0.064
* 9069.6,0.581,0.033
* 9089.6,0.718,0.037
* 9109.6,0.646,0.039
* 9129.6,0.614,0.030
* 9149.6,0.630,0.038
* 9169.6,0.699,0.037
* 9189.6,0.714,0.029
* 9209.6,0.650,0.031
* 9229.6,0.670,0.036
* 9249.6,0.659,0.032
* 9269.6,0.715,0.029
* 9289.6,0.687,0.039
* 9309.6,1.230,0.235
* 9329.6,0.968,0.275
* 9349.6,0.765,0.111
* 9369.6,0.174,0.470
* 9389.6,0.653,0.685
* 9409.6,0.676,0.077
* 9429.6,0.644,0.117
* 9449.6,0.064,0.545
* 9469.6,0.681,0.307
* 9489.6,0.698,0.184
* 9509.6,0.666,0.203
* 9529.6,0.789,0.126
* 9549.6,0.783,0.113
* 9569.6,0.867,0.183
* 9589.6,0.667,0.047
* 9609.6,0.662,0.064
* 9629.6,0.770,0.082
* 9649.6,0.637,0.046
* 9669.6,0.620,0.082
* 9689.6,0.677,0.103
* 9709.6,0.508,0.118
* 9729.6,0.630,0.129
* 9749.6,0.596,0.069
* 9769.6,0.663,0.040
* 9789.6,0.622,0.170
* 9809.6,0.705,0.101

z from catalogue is 0.319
